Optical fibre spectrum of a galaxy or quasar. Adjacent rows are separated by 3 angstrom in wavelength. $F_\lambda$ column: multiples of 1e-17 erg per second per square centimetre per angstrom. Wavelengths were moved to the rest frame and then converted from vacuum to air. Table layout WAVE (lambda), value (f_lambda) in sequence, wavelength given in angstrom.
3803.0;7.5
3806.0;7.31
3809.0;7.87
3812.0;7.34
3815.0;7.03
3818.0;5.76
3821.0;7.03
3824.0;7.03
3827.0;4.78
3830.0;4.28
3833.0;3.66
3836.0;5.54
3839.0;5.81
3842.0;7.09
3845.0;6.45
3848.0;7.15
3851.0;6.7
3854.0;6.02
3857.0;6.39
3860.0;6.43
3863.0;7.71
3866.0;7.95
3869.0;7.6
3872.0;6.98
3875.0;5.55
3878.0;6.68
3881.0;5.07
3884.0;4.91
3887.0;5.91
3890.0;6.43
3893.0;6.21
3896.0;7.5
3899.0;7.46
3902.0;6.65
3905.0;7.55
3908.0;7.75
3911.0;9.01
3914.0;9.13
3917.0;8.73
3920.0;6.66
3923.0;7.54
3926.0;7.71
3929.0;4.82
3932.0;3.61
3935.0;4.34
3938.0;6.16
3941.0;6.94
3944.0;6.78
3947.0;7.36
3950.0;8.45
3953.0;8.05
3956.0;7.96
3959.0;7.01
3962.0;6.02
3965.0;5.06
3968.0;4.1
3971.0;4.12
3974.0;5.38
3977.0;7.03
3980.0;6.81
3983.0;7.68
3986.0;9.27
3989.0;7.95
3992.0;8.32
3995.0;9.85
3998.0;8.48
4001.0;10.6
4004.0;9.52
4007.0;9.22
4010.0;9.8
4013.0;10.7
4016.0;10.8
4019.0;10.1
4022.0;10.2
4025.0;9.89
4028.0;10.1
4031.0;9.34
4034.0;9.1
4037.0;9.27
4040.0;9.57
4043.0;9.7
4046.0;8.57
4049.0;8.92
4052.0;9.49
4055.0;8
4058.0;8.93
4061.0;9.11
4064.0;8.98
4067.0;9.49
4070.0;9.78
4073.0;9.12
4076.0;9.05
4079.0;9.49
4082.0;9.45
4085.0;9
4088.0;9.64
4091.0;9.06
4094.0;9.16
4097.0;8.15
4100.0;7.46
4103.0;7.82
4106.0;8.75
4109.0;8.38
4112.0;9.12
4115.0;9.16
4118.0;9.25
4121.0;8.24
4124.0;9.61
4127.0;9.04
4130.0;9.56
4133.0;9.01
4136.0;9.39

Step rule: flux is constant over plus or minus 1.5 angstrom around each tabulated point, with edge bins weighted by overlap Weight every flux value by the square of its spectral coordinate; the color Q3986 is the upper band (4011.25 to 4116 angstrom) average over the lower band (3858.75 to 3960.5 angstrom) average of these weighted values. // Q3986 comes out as 1.4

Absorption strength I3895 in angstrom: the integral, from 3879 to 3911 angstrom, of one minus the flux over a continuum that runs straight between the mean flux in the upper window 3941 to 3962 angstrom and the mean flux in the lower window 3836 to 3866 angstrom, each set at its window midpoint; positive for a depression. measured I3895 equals 1.6 angstrom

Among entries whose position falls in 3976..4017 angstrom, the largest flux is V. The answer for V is 10.8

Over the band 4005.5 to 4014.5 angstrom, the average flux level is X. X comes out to 9.91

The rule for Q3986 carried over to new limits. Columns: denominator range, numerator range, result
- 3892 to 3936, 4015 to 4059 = 1.43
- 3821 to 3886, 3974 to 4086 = 1.62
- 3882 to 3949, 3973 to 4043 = 1.41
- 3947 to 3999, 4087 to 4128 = 1.31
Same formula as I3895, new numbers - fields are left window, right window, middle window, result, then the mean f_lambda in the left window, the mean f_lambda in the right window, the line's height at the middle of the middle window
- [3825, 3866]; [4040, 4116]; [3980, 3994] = -0.6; 6.08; 8.96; 7.84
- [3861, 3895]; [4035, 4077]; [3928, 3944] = 4.4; 6.47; 9.14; 7.34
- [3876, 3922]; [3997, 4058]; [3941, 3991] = 9.0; 7.03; 9.56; 8.35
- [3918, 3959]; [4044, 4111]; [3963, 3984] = 4.5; 6.68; 8.91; 7.24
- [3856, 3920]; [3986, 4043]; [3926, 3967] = 9.2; 7.02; 9.59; 8.21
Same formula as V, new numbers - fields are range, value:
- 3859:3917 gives 9.13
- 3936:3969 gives 8.45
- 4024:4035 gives 10.1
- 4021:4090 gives 10.2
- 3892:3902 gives 7.5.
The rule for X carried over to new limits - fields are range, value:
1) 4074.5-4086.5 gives 9.25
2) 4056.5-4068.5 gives 9.13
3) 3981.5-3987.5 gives 8.47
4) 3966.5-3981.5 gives 5.49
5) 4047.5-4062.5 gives 8.89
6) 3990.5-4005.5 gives 9.35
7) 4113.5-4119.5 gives 9.21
